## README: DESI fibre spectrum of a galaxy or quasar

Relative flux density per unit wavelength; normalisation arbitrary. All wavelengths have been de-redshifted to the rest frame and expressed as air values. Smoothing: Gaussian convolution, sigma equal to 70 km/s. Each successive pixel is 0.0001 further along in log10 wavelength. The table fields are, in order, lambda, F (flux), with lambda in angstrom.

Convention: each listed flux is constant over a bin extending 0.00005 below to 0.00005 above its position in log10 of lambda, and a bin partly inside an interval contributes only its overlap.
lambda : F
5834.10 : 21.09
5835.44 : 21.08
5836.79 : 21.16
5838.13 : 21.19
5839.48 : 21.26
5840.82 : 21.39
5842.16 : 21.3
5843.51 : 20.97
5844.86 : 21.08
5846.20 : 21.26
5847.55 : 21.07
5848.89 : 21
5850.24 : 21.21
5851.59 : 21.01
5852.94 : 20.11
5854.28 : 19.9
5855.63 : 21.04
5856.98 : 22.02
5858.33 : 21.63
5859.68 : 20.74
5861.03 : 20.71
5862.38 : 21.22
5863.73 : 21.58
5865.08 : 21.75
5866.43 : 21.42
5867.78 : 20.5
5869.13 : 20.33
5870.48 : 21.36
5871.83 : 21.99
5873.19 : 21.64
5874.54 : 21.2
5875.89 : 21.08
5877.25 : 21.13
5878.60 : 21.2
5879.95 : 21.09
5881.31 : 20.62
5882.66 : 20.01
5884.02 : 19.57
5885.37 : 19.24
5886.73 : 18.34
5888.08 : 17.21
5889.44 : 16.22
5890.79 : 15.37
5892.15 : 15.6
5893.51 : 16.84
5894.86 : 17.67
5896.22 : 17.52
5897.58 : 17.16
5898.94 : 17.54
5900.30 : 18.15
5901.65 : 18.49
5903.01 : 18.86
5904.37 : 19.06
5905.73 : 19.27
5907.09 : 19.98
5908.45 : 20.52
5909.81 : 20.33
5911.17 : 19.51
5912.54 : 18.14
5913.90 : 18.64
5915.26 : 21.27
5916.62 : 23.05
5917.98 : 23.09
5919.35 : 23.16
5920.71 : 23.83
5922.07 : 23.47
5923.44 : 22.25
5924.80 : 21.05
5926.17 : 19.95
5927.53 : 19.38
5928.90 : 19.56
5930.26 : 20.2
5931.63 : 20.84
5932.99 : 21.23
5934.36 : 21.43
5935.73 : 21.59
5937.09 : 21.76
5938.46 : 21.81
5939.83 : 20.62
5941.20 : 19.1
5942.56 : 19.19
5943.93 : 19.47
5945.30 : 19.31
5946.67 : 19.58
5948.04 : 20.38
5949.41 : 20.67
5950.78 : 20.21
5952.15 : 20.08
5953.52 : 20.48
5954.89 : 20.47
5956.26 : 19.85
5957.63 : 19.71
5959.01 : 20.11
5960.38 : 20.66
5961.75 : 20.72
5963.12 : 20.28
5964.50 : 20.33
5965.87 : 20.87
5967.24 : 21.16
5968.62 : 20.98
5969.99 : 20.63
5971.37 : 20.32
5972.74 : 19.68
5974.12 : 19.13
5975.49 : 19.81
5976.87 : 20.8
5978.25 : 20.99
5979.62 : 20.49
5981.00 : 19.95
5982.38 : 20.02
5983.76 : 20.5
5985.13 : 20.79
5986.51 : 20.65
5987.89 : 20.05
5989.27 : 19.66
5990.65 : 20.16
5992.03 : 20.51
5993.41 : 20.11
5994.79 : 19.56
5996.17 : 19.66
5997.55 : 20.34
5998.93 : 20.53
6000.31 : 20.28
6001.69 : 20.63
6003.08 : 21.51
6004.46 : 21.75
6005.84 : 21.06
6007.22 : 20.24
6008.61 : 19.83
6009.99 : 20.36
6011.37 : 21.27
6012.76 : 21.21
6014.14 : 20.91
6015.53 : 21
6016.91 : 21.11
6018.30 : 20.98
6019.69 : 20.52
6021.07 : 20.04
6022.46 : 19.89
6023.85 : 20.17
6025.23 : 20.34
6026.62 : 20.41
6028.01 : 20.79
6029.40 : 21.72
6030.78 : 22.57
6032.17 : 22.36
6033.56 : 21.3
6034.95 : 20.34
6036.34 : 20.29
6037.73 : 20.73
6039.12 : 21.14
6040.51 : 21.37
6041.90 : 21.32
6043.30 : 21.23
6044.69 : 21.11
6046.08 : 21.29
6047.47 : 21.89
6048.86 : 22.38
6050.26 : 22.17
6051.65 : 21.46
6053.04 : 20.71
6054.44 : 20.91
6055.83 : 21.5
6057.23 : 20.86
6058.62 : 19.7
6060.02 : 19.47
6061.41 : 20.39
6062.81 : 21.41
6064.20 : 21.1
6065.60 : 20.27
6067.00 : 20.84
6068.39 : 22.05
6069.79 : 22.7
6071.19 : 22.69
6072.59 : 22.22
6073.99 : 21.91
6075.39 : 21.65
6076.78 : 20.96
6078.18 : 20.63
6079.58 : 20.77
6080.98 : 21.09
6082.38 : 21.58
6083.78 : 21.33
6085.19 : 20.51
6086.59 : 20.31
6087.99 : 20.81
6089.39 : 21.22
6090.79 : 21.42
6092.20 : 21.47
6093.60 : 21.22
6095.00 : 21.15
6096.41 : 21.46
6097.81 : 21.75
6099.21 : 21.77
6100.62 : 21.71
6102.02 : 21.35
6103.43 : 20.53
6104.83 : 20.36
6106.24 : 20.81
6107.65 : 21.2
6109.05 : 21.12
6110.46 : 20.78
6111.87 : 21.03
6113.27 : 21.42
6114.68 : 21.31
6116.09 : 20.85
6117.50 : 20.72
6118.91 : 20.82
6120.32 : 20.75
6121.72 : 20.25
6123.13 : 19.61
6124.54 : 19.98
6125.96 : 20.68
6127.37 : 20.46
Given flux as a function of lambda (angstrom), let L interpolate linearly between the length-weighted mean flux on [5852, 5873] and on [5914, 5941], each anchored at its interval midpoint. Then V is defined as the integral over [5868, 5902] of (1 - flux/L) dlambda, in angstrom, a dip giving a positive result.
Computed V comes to 3.4 angstrom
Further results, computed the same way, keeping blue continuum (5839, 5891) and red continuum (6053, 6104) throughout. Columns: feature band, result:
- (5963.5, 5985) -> 0.5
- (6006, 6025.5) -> 0.4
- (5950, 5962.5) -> 0.4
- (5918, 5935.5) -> -0.6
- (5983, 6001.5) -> 0.6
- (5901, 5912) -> 0.7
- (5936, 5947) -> 0.3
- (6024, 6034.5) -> -0.1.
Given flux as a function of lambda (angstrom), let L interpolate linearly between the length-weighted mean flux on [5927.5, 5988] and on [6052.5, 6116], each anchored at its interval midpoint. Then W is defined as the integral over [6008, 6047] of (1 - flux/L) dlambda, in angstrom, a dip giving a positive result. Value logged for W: -0.2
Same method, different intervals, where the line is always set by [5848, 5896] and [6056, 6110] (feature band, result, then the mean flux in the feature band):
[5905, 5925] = -0.9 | 21.2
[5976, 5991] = 0.2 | 20.4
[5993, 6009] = 0.2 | 20.5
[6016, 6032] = 0.0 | 20.8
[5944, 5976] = 0.5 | 20.2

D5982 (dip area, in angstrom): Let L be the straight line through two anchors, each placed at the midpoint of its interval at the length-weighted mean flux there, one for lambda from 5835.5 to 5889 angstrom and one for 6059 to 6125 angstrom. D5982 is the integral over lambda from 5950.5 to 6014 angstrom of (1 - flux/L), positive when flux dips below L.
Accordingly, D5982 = 1.7 angstrom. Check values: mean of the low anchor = 20.8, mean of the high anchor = 21.1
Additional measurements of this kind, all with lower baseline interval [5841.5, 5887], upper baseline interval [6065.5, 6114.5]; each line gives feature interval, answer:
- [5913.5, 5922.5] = -0.6 angstrom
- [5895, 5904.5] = 1.3 angstrom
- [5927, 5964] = 1.3 angstrom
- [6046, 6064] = 0.1 angstrom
